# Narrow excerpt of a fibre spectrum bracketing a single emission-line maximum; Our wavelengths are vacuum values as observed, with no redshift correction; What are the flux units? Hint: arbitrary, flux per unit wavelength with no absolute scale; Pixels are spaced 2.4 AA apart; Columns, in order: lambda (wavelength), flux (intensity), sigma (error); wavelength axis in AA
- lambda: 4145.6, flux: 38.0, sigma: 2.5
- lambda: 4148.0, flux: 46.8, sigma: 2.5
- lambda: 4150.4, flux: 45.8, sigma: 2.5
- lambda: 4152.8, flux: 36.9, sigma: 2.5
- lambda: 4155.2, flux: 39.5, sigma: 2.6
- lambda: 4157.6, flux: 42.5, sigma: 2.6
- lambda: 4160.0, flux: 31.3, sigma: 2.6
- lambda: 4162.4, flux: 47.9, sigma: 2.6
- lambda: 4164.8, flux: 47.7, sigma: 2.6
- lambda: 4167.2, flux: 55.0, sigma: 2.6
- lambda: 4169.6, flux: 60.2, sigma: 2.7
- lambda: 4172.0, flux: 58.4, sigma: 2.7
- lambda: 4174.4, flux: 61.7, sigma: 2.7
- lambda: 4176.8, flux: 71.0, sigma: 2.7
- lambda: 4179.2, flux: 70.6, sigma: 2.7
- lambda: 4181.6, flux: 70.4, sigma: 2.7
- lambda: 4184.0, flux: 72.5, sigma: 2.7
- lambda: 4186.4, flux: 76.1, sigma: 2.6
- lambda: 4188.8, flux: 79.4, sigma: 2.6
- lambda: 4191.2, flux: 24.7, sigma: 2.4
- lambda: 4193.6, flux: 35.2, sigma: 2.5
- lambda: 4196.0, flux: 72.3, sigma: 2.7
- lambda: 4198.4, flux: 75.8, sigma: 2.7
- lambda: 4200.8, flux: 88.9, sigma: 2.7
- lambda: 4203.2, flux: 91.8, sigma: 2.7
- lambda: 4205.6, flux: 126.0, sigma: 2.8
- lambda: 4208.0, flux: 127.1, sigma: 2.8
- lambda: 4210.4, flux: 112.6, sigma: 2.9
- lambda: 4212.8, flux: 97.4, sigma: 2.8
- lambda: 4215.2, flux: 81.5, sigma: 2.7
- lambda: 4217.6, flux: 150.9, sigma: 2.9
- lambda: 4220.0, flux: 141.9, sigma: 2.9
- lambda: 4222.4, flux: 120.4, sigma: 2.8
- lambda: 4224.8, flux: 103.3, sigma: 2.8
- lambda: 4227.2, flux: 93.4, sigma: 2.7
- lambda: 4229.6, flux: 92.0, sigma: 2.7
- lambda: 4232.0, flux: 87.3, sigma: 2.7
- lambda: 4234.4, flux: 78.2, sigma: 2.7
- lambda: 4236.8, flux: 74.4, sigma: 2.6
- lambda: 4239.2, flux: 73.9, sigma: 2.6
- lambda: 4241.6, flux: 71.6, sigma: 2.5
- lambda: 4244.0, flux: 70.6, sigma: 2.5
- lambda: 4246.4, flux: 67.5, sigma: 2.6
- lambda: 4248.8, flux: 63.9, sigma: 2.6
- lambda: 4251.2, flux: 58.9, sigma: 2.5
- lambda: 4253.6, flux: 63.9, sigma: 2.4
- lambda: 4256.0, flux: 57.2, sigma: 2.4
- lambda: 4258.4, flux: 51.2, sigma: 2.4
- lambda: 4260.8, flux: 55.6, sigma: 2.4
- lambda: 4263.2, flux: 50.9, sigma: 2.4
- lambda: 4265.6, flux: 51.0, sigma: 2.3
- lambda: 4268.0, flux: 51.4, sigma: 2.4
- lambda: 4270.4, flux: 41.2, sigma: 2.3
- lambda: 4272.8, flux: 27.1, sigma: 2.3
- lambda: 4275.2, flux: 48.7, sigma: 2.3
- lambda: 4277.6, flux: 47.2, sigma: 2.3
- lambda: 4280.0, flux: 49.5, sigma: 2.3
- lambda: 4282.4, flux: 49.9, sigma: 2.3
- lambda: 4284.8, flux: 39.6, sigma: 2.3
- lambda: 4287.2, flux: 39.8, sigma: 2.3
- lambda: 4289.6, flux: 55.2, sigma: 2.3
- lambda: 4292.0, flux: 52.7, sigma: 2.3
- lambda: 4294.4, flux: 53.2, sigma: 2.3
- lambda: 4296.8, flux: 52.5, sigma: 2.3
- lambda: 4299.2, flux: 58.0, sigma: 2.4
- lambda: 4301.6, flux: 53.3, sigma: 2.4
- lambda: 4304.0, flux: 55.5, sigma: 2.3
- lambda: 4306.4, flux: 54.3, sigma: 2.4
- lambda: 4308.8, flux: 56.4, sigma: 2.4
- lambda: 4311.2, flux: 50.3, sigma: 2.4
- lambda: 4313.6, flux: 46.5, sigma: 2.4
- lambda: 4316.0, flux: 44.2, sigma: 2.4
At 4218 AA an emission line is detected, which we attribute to Lyman alpha 1216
